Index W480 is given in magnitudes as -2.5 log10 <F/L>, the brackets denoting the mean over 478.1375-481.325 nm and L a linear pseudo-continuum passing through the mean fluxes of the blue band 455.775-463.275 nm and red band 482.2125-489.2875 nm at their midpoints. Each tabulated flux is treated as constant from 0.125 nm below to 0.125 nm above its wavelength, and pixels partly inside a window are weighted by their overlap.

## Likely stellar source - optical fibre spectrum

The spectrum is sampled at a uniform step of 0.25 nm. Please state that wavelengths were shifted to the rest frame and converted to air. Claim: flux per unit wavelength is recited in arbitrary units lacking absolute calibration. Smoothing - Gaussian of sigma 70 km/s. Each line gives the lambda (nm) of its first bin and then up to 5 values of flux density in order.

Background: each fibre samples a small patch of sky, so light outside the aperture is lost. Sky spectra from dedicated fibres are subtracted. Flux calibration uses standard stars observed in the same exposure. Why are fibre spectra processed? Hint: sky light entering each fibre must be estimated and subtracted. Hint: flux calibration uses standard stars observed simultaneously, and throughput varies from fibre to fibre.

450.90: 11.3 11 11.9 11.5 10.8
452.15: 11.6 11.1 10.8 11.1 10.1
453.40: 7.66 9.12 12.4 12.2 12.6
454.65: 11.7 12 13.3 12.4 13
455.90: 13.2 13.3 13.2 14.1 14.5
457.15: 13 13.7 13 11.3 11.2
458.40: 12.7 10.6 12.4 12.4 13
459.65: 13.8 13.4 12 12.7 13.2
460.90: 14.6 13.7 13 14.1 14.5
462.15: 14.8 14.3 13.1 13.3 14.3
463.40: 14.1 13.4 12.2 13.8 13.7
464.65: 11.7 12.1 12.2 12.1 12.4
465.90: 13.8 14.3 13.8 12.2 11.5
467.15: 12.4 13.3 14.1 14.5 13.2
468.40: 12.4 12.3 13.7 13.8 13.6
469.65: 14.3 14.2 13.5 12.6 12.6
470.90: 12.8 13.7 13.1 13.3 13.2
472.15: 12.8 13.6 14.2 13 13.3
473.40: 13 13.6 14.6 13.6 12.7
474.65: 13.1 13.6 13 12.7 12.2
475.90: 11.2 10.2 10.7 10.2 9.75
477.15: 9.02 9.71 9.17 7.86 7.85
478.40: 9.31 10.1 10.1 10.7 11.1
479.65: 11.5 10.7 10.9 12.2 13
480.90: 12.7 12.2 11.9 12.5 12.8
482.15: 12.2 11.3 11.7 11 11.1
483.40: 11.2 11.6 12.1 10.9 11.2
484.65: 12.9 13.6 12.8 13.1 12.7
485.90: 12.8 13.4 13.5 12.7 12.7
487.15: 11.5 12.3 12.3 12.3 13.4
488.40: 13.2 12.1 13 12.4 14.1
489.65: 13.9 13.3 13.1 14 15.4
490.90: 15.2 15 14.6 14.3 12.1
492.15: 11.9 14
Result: 0.13 mag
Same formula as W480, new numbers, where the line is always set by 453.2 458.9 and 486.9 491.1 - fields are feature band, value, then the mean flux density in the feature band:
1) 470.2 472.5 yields -0.03 mag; 13.1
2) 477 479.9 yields 0.31 mag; 9.72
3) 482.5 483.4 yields 0.16 mag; 11.3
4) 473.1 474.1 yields -0.07 mag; 13.6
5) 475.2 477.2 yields 0.18 mag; 10.9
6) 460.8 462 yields -0.13 mag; 14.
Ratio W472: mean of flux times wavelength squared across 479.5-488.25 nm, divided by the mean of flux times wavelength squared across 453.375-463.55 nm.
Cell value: 1.05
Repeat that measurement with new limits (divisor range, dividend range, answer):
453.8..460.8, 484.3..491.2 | 1.17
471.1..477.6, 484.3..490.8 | 1.11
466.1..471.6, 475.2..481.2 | 0.84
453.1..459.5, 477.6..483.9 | 1.01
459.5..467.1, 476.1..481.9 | 0.86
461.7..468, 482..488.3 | 1.01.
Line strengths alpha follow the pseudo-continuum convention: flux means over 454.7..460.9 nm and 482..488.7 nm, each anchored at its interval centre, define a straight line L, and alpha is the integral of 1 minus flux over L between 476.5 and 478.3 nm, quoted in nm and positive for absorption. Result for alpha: 0.48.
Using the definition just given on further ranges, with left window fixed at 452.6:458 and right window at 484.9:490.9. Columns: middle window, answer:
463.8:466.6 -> -0.10 nm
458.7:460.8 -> -0.08 nm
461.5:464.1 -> -0.29 nm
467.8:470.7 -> -0.19 nm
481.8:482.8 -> 0.08 nm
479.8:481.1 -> 0.10 nm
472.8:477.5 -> 0.25 nm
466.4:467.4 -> 0.01 nm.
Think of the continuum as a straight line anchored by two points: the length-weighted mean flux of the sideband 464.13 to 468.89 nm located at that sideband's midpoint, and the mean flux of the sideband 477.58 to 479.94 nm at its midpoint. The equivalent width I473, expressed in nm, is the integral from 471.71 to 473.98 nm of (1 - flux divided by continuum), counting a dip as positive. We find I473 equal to -0.427 nm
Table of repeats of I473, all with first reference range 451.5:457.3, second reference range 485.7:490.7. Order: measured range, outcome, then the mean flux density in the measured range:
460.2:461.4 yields -0.123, 13.4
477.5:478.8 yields 0.390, 8.9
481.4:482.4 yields 0.043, 12.3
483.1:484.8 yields 0.168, 11.6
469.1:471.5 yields -0.184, 13.4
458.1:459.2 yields 0.020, 11.9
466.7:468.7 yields -0.094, 13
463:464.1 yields -0.114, 13.5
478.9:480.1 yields 0.174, 10.9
